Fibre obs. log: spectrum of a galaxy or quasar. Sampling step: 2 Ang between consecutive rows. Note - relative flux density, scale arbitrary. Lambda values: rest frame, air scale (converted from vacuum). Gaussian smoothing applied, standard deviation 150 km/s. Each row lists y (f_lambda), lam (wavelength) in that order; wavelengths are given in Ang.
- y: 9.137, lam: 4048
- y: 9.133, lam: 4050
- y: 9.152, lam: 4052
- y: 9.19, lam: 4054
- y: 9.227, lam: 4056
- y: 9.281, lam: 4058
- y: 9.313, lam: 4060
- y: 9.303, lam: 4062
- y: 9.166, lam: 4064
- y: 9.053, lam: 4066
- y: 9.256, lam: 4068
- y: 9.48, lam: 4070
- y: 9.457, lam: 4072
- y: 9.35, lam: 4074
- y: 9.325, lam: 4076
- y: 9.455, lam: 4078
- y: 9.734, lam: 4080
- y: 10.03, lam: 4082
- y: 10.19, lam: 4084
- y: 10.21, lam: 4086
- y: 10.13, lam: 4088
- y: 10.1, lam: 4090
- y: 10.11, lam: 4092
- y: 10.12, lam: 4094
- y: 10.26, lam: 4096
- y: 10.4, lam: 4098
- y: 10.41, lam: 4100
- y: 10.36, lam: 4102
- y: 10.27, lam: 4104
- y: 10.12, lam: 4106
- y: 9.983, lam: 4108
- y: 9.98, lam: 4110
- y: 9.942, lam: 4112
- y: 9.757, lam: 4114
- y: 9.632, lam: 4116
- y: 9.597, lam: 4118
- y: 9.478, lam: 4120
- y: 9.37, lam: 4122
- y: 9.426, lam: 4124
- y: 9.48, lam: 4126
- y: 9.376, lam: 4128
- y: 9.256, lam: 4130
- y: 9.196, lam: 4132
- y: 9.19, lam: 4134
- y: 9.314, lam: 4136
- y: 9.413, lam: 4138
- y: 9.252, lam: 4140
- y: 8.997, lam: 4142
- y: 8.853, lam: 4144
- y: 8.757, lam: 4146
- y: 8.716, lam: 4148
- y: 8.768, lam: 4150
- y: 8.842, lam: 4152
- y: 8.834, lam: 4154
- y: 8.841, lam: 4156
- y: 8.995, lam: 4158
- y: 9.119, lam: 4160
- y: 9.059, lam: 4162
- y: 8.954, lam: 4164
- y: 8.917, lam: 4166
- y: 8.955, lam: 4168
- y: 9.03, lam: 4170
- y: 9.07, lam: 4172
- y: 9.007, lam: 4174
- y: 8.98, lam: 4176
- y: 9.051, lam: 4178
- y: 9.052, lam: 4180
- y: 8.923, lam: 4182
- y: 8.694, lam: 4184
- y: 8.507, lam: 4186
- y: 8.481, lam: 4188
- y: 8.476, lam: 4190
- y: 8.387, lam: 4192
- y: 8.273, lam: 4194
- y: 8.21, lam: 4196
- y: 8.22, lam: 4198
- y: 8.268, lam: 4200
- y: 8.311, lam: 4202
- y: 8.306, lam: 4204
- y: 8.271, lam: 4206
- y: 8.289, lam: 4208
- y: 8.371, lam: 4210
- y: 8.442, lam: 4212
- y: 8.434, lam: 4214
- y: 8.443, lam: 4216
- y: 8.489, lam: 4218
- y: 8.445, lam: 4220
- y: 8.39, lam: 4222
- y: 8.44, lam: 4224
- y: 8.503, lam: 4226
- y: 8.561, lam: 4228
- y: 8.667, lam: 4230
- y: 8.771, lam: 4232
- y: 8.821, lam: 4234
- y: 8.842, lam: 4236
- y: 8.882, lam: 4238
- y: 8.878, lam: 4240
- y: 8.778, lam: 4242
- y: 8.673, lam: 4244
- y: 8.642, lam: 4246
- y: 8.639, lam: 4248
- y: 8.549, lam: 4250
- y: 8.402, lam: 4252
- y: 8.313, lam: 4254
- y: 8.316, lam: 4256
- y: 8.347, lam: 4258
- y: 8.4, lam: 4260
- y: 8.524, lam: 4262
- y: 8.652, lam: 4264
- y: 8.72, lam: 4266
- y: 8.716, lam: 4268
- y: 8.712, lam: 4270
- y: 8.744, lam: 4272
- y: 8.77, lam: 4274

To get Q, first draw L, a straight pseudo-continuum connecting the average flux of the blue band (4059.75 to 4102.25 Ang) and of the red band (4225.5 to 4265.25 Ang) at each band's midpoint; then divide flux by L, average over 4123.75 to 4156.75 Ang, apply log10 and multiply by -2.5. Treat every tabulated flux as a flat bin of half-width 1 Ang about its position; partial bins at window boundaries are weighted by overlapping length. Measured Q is 0.03 mag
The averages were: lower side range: 9.78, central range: 9.08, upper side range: 8.61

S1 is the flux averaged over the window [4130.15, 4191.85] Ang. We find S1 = 8.94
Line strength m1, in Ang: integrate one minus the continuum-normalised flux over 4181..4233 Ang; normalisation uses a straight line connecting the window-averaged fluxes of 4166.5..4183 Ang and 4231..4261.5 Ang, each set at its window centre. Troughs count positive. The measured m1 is 2.3 Ang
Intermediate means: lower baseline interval 9.01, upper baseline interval 8.62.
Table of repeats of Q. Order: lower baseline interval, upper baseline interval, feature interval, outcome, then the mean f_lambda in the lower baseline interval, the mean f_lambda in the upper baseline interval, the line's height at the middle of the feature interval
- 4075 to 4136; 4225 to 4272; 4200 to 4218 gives 0.07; 9.82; 8.62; 8.96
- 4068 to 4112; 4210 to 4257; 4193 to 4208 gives 0.08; 9.96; 8.57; 8.89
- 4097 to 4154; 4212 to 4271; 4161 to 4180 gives 0.02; 9.49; 8.58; 9.14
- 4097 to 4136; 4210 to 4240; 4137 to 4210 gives 0.05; 9.74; 8.58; 9.13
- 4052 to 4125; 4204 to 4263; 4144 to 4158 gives 0.05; 9.73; 8.53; 9.21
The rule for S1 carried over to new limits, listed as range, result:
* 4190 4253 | 8.5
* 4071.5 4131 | 9.85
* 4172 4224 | 8.52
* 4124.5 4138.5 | 9.32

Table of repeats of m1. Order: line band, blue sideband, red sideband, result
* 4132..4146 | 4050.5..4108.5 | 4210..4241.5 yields 0.2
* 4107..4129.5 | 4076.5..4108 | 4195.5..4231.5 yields 0.3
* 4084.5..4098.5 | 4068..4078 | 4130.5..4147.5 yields -1.3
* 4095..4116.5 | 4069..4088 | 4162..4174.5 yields -1.4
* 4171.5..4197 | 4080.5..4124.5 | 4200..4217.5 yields 0.1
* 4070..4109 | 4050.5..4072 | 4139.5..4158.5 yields -3.7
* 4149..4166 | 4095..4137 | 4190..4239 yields 0.5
